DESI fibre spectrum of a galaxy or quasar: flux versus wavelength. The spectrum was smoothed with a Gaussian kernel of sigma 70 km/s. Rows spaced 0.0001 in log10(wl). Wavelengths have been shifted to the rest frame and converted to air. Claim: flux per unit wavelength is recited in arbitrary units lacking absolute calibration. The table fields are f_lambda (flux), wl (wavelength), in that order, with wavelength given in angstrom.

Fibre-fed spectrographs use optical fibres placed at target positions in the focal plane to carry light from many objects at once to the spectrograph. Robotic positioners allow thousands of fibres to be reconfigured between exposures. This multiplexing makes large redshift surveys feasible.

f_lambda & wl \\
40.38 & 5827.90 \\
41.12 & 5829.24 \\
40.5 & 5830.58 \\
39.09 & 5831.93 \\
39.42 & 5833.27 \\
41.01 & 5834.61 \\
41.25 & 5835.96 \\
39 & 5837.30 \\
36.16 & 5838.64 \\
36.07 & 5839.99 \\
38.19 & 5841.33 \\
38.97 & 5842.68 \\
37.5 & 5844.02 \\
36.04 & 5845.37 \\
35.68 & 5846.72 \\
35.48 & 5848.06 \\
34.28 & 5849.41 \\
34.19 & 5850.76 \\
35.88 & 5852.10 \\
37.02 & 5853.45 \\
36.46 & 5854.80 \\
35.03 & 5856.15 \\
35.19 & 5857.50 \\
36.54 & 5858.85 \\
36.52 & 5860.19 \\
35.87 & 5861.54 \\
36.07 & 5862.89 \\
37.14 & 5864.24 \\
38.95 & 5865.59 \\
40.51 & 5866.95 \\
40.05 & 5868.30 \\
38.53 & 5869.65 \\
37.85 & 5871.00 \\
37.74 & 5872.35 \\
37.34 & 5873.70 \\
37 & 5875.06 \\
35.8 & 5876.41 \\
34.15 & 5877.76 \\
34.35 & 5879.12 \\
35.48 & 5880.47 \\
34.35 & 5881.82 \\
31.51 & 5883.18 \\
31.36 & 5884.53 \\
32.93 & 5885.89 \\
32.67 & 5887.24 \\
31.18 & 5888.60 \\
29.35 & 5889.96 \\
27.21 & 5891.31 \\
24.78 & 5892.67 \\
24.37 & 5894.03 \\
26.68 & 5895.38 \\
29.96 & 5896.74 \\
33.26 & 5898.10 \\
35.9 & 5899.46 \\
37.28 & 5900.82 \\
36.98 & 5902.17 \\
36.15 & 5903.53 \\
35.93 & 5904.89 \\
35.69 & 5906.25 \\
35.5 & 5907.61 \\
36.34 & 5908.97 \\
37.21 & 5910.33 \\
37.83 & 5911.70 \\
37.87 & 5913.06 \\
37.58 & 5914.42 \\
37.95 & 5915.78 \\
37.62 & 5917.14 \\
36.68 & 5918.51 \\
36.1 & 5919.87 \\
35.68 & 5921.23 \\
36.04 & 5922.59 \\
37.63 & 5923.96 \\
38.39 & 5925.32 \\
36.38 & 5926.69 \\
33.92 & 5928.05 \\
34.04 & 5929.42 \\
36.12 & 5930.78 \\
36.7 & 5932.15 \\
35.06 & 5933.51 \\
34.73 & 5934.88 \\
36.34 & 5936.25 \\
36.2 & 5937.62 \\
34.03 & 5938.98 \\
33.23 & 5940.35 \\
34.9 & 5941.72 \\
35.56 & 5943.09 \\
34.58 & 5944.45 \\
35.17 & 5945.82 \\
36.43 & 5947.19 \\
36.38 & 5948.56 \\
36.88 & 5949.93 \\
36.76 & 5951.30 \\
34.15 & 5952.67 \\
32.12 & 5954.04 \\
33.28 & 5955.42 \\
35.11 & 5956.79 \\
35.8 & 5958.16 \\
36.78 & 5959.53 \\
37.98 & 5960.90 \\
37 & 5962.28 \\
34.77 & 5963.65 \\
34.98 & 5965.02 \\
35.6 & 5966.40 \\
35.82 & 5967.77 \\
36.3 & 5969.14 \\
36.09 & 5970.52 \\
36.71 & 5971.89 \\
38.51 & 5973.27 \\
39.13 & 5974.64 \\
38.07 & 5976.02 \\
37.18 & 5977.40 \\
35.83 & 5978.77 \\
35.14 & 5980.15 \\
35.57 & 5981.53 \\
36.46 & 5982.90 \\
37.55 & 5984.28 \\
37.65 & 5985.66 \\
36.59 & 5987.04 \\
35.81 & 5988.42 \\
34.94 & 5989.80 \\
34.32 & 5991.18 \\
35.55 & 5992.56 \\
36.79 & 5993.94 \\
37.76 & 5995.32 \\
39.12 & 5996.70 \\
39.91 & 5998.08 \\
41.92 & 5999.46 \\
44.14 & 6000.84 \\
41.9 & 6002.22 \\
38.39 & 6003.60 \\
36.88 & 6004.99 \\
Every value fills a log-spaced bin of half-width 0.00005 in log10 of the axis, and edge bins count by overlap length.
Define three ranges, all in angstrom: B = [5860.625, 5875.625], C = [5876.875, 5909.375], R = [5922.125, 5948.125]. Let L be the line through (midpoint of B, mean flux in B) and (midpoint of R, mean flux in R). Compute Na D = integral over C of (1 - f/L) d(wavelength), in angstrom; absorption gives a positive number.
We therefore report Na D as 3.8 angstrom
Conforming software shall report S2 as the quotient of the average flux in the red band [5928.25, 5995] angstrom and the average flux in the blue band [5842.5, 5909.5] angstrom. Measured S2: 1.03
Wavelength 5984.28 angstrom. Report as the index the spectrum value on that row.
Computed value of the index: 37.55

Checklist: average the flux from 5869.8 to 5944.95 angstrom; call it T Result 34.7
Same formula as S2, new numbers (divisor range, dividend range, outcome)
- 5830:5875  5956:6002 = 0.99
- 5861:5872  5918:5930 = 0.95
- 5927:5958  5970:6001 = 1.06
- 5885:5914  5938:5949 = 1.06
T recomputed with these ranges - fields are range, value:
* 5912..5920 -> 37.4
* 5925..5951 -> 35.5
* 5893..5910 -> 33.6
